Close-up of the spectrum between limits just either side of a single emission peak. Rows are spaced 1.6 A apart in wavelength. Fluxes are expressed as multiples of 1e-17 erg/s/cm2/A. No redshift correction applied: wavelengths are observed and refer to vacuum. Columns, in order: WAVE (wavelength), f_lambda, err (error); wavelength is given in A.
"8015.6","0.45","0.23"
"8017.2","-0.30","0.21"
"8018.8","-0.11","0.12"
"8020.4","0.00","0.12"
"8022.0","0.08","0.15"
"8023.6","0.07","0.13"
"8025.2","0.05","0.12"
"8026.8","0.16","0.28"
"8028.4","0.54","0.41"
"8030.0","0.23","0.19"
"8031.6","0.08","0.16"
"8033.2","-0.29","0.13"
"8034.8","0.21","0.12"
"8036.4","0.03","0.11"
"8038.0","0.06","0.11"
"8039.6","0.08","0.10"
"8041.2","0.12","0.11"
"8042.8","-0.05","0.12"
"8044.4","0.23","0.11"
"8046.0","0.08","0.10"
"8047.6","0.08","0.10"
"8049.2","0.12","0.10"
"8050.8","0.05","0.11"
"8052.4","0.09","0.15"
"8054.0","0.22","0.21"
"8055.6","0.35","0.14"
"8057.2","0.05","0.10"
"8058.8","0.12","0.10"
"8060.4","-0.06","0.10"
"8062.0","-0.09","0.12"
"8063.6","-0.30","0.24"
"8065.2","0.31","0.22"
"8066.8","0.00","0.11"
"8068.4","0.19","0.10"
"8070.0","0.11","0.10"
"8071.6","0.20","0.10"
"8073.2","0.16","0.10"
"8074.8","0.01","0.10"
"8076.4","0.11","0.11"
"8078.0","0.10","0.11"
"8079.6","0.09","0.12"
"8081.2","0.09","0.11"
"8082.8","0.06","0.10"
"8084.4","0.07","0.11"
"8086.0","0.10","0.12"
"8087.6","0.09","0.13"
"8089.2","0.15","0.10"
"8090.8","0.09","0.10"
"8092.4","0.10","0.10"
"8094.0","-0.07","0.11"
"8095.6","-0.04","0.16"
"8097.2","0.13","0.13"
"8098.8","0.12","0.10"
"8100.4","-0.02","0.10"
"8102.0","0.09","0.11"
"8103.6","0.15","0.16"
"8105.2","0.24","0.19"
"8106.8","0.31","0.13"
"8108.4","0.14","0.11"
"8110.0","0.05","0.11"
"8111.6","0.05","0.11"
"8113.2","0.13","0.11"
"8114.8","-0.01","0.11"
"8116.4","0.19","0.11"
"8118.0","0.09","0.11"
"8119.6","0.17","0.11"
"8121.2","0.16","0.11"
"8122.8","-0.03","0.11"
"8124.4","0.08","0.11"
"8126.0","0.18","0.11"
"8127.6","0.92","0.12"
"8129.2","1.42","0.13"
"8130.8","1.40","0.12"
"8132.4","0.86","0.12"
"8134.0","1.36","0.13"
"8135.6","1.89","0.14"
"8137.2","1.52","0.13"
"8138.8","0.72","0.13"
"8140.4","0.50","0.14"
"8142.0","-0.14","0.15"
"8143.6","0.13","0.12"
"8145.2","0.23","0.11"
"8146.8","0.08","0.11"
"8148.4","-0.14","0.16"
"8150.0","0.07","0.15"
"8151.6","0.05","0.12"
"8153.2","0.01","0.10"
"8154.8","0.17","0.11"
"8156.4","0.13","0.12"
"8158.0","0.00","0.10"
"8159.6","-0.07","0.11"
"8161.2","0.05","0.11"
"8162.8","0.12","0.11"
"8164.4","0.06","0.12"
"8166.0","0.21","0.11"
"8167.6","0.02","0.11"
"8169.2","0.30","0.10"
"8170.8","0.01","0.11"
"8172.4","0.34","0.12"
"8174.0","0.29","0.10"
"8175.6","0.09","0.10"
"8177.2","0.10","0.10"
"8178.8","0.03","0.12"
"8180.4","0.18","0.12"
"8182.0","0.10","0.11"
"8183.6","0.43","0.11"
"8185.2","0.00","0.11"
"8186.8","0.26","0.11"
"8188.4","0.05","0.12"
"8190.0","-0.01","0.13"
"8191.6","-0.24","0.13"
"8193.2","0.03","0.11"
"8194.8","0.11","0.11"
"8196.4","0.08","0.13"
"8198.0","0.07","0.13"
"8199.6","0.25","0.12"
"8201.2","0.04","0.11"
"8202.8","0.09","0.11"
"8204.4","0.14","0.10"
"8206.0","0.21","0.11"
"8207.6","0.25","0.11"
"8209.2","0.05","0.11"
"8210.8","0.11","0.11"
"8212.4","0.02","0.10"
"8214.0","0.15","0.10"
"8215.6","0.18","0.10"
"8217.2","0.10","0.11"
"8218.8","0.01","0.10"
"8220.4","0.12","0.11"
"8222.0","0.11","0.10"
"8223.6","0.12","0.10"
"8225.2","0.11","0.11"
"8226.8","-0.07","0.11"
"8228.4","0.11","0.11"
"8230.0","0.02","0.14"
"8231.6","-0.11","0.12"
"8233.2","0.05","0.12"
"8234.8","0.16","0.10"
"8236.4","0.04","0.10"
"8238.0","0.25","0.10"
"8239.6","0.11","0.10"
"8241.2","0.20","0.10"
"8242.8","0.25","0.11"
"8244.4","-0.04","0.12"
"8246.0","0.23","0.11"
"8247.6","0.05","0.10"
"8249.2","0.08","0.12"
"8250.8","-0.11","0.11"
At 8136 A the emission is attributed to [O II]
